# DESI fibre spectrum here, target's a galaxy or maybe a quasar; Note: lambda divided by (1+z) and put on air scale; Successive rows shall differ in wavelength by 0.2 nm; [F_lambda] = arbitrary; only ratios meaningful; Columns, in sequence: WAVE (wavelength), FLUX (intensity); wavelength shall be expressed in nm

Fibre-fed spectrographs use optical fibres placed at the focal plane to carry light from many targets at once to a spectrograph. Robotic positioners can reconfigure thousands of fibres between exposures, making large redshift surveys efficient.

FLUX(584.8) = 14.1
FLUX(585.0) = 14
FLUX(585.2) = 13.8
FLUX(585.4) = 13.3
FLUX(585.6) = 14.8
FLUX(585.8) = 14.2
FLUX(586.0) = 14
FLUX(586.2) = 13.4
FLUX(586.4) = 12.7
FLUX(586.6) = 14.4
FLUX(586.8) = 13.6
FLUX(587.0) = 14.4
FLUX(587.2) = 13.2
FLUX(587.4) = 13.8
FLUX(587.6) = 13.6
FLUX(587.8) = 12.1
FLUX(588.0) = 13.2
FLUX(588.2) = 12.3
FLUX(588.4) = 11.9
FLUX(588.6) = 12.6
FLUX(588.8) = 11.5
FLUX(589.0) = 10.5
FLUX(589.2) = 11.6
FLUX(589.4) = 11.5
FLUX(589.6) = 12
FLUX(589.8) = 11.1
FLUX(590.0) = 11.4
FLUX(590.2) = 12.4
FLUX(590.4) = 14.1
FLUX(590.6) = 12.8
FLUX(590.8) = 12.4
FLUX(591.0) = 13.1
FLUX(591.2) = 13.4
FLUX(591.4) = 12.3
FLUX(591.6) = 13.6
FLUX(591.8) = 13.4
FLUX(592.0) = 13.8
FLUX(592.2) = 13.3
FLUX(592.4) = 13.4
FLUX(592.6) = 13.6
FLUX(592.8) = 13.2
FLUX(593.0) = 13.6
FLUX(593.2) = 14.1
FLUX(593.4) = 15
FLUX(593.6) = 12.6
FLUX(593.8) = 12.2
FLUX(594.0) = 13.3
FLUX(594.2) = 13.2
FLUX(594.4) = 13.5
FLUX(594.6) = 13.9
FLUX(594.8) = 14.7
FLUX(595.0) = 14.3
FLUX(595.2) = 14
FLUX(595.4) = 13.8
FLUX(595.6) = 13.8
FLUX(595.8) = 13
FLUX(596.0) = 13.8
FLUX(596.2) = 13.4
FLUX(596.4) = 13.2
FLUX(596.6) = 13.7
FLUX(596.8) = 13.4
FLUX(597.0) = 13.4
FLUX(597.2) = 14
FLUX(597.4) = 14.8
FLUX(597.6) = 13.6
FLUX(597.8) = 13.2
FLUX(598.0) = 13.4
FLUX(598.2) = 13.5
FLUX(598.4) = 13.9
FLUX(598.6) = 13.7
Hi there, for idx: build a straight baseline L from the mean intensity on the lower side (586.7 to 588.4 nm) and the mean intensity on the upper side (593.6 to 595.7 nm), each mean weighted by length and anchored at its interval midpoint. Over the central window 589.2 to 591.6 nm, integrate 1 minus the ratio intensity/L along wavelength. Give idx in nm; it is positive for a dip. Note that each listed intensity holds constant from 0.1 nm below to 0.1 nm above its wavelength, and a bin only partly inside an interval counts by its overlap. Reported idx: 0.17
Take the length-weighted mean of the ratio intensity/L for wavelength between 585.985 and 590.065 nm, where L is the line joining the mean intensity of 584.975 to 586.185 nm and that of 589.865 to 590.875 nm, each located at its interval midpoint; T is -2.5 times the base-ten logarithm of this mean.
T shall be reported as 0.06 mag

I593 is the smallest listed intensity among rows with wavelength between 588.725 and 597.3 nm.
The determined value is 10.5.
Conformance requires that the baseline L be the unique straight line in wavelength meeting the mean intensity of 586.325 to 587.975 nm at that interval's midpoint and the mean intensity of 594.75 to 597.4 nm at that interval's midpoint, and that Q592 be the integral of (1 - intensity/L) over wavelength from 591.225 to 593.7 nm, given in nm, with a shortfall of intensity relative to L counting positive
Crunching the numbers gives 0.03 nm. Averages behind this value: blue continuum 13.5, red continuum 13.8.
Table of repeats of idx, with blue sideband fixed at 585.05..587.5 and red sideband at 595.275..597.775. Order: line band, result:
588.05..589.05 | 0.136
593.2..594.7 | 0.028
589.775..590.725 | 0.089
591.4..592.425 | 0.025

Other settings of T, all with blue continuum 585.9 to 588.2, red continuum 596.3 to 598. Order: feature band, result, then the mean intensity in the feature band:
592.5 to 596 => -0.004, 13.6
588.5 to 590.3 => 0.162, 11.6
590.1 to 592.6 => 0.028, 13.2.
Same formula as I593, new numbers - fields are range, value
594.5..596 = 13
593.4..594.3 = 12.2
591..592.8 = 12.3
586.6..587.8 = 12.1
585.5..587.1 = 12.7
